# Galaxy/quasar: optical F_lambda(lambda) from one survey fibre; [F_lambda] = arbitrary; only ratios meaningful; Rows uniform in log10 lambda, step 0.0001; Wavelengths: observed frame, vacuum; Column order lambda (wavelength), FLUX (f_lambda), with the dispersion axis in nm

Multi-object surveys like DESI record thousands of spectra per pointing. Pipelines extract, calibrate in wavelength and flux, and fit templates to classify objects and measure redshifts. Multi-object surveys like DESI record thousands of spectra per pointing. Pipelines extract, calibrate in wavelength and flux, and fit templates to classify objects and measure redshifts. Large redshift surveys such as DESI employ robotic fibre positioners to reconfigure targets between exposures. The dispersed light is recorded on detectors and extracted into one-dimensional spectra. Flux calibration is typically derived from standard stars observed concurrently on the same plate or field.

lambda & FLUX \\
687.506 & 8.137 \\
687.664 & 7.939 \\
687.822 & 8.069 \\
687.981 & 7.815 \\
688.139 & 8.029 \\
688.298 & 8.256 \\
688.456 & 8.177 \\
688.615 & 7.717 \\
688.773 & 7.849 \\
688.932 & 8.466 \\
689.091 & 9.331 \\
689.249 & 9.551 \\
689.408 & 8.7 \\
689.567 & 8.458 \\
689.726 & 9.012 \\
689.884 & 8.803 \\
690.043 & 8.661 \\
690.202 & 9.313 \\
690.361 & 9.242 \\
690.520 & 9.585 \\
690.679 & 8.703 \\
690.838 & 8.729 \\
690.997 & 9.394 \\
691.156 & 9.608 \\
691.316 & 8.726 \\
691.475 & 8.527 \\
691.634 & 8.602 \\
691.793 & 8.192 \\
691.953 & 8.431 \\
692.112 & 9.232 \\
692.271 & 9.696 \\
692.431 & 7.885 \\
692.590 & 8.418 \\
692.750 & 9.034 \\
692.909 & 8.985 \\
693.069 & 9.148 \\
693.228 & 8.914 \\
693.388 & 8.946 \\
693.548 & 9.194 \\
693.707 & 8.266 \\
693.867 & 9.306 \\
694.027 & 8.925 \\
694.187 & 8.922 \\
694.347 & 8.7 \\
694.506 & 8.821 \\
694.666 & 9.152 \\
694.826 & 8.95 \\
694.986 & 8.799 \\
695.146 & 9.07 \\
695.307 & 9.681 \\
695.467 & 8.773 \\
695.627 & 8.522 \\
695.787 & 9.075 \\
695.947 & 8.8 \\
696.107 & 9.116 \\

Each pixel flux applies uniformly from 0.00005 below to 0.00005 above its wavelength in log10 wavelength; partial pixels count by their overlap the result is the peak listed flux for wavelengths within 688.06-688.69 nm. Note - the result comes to 8.256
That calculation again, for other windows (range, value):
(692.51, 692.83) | 9.034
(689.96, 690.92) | 9.585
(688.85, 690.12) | 9.551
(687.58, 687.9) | 8.069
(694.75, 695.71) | 9.681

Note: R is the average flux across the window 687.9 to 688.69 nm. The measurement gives 7.99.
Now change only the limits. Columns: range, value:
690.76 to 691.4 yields 9.1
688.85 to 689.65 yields 8.89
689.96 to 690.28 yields 8.98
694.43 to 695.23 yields 8.95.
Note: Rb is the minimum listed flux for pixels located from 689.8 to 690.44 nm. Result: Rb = 8.661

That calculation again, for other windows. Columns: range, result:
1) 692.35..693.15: 7.885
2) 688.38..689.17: 7.717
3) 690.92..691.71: 8.527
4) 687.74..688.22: 7.815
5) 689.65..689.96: 8.803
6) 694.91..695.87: 8.522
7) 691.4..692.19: 8.192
